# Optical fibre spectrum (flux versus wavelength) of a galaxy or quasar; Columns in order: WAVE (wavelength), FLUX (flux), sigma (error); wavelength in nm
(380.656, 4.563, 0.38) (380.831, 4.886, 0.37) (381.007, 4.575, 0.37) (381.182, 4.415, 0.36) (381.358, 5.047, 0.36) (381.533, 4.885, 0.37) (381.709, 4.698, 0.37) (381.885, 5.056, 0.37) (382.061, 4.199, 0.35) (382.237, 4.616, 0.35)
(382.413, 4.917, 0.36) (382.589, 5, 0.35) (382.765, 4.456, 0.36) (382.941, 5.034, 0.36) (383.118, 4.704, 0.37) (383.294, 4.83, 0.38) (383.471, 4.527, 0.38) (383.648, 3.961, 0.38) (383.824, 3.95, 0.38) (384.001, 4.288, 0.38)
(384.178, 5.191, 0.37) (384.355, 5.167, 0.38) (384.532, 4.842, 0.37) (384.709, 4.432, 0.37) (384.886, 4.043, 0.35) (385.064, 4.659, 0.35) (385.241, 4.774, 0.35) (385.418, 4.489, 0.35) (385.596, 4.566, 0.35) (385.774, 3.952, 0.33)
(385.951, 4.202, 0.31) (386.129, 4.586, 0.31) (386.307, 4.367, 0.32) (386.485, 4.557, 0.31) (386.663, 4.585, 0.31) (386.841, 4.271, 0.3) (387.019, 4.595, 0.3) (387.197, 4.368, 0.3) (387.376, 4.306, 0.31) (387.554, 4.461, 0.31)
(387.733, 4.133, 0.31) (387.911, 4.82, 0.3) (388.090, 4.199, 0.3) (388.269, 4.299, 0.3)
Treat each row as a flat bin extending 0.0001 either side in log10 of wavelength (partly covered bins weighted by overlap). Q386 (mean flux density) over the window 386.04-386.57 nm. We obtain 4.5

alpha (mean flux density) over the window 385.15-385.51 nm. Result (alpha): 4.64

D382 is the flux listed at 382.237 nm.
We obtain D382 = 4.616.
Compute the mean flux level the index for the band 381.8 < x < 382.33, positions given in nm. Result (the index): 4.62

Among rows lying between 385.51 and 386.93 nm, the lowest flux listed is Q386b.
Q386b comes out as 3.952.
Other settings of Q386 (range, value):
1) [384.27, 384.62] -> 5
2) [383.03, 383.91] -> 4.4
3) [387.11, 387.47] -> 4.34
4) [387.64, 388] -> 4.48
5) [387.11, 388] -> 4.42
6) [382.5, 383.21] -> 4.8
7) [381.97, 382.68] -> 4.69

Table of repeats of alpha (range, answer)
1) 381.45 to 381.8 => 4.79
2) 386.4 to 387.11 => 4.51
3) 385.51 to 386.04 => 4.24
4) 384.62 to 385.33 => 4.48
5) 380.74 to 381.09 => 4.73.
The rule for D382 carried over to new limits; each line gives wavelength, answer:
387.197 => 4.368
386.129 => 4.586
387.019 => 4.595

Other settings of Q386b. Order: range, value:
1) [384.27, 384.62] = 4.842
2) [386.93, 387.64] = 4.306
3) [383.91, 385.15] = 4.043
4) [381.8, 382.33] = 4.199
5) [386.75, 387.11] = 4.271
